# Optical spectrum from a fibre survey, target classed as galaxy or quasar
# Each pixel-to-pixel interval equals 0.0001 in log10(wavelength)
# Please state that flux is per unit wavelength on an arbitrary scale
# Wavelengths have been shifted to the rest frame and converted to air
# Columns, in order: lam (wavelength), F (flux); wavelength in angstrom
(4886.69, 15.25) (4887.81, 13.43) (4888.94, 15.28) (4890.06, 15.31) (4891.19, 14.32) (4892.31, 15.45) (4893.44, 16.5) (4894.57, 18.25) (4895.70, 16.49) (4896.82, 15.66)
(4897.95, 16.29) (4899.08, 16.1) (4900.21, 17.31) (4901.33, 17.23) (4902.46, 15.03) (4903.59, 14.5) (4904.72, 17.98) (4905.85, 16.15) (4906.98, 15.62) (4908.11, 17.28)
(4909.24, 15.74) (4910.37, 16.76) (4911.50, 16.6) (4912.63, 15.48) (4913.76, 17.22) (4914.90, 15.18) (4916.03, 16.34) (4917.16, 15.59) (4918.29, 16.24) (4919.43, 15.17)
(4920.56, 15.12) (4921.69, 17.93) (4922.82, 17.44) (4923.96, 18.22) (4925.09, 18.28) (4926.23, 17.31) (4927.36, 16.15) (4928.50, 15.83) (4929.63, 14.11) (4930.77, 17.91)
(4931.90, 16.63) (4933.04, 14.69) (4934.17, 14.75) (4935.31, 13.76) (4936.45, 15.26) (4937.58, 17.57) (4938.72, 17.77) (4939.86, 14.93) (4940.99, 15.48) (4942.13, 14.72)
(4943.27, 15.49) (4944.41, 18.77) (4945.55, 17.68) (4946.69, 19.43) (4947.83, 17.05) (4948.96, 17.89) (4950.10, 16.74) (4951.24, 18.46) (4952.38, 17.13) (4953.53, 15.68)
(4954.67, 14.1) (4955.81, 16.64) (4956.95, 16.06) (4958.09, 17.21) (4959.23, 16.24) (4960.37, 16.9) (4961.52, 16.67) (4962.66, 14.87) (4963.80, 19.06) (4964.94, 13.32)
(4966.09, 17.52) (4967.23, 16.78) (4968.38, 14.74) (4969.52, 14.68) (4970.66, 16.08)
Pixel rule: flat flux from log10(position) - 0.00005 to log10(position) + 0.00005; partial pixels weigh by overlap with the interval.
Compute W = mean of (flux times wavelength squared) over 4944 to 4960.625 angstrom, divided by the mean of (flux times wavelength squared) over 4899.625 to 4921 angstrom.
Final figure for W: 1.1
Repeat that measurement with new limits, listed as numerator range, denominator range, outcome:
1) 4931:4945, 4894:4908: 0.98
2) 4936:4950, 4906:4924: 1.05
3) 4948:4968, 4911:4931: 1.02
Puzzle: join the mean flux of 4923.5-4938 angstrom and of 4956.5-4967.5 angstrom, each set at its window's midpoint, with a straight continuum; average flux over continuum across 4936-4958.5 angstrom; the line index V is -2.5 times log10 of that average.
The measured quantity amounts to -0.03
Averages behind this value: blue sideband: 16.2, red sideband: 16.5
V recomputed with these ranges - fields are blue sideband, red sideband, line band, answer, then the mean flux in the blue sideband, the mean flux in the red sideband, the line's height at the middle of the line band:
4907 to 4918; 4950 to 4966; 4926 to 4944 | 0.04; 16.2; 16.4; 16.3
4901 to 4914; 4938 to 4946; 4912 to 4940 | 0.01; 16.3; 16.4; 16.3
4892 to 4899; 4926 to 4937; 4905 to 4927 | -0.04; 16.4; 15.6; 16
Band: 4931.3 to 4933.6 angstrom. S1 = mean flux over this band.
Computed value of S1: 15.7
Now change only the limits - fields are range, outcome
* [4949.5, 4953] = 17.4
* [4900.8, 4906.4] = 16.2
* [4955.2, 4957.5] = 16.3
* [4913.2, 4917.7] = 16.1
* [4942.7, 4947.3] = 17.8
